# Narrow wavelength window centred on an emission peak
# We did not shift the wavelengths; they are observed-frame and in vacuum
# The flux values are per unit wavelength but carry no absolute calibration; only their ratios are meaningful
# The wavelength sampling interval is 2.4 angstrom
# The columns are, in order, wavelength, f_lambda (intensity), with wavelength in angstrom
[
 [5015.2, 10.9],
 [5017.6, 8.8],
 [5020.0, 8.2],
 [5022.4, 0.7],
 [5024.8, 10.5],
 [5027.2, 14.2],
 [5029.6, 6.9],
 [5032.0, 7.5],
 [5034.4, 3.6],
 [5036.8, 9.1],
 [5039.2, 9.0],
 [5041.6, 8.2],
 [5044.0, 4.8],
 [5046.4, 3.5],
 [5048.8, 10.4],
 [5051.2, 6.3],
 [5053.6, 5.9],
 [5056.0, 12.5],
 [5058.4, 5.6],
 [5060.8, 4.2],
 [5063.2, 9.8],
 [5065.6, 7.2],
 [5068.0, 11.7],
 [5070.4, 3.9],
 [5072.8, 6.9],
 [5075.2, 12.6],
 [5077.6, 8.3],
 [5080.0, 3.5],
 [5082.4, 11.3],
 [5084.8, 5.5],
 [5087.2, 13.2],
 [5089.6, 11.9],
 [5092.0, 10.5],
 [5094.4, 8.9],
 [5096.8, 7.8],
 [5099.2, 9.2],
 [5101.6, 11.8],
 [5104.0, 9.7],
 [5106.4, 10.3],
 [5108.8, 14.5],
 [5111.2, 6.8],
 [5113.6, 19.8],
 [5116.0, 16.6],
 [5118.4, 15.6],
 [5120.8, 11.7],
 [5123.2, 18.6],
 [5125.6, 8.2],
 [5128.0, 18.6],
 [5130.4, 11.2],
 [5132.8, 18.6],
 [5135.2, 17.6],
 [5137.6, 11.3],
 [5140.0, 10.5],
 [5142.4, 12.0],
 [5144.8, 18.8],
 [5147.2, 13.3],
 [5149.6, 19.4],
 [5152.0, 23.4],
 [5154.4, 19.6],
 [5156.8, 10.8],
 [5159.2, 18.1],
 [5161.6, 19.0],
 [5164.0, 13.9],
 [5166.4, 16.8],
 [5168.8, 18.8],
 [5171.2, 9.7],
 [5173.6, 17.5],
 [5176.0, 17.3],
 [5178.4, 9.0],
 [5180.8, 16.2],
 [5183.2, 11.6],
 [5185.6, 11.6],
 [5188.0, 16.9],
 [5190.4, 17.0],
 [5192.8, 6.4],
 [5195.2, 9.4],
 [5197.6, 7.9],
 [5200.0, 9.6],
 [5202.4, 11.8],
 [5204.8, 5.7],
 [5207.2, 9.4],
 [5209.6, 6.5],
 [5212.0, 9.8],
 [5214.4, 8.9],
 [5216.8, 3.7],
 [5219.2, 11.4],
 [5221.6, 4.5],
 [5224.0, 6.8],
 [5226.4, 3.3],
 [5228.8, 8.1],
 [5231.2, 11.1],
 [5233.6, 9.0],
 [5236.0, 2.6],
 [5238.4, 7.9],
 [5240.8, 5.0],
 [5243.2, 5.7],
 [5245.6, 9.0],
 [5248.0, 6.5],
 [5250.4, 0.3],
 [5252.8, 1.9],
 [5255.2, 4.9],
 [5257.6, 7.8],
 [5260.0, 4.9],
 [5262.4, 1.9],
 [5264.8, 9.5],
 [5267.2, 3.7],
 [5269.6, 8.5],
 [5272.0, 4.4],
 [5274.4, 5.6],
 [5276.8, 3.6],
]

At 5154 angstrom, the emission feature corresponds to C III] 1909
